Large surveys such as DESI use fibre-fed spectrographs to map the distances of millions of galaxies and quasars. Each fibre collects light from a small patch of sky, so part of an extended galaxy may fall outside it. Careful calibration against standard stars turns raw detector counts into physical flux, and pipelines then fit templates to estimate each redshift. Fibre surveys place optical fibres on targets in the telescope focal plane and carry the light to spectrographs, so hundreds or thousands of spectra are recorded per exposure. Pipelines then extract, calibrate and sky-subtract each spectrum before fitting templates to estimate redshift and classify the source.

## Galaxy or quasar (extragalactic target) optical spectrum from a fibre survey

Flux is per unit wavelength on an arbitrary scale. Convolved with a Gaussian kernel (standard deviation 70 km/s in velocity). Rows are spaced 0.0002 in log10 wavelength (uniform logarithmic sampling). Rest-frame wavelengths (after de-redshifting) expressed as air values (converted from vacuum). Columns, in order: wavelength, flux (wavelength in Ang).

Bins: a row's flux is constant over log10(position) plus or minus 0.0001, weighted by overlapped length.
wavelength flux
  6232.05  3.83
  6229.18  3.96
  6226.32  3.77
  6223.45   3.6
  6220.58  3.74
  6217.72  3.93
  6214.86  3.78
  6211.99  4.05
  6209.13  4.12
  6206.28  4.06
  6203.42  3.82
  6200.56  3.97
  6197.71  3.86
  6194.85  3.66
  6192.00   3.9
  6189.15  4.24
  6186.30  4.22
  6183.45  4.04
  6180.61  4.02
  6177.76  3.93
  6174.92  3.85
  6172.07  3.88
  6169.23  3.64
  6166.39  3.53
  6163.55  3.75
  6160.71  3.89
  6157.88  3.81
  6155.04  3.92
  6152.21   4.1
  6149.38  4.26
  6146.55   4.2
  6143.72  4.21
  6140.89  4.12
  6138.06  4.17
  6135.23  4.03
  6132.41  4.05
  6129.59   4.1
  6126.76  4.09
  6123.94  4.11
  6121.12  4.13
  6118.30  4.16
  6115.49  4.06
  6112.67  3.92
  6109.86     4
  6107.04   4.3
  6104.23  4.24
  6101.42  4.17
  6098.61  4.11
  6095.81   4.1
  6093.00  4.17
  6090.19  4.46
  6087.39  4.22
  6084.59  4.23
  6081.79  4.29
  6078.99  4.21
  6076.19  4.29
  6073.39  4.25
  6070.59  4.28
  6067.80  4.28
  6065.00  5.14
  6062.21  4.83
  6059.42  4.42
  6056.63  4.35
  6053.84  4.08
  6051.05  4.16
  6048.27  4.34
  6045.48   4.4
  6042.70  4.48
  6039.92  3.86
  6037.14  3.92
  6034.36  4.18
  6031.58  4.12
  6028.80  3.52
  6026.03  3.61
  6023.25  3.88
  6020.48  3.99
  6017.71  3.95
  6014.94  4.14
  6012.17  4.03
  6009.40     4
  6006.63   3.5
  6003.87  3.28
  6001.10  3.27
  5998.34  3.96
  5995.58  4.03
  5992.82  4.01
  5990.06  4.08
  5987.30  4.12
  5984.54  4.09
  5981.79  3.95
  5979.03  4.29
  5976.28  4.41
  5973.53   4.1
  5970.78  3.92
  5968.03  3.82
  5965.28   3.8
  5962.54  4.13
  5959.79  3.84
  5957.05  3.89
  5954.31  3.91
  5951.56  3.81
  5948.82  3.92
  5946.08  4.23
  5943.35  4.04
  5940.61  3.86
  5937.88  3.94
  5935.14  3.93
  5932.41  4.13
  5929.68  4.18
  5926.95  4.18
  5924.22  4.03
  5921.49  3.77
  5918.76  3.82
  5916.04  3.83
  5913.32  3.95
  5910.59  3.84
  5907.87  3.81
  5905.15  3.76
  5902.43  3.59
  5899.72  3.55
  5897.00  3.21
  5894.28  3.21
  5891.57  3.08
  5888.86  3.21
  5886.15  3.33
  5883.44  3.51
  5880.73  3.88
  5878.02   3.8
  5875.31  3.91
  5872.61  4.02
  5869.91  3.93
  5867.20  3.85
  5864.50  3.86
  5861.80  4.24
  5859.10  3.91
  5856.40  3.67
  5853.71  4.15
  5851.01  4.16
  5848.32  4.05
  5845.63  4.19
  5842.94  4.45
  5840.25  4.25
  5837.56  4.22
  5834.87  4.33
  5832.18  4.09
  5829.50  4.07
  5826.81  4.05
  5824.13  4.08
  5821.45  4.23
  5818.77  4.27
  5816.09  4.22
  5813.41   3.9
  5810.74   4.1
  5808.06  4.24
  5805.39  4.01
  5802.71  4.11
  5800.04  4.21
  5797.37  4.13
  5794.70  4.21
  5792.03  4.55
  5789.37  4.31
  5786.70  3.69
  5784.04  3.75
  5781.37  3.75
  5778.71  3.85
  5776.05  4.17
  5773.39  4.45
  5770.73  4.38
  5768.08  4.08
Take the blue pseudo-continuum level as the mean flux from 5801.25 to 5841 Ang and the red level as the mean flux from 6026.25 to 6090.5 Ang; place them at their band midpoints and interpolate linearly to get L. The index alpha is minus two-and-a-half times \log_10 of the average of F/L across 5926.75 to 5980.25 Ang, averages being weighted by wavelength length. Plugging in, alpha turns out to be 0.05 mag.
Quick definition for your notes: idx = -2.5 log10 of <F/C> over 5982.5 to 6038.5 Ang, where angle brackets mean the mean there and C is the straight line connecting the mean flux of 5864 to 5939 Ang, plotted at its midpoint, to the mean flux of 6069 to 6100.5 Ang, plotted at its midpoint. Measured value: 0.04 mag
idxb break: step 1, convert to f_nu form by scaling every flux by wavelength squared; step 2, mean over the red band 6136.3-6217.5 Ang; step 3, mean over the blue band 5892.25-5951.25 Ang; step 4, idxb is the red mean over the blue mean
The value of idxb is 1.12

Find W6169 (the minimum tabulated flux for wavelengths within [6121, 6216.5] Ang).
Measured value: 3.53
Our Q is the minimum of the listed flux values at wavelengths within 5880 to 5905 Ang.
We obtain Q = 3.08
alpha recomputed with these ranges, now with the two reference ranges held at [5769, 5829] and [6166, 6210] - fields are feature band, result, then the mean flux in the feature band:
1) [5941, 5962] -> 0.03 mag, 3.95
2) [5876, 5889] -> 0.14 mag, 3.59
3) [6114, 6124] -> -0.04 mag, 4.11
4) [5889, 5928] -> 0.11 mag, 3.67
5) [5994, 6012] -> 0.09 mag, 3.7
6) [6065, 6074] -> -0.11 mag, 4.4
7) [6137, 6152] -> -0.06 mag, 4.19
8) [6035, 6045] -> -0.03 mag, 4.12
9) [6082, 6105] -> -0.06 mag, 4.22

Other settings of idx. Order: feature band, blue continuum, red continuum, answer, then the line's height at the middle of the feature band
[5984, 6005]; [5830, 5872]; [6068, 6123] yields 0.08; 4.15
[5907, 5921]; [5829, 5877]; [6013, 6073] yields 0.07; 4.11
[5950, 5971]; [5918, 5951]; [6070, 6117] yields 0.04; 4.03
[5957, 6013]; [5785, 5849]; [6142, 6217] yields 0.04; 4.07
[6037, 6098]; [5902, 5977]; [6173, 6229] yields -0.10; 3.93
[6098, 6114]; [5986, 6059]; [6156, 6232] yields -0.05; 3.93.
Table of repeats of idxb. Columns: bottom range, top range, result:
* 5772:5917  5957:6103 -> 1.11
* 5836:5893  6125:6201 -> 1.13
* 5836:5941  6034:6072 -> 1.19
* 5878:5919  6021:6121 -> 1.24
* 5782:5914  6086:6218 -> 1.13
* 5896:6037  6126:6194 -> 1.09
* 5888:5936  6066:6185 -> 1.18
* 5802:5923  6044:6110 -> 1.19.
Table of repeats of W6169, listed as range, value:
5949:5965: 3.81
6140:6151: 4.12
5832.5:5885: 3.51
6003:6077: 3.28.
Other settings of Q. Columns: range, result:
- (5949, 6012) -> 3.27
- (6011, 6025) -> 3.88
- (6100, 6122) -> 3.92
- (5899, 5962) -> 3.55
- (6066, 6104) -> 4.1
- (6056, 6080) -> 4.21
